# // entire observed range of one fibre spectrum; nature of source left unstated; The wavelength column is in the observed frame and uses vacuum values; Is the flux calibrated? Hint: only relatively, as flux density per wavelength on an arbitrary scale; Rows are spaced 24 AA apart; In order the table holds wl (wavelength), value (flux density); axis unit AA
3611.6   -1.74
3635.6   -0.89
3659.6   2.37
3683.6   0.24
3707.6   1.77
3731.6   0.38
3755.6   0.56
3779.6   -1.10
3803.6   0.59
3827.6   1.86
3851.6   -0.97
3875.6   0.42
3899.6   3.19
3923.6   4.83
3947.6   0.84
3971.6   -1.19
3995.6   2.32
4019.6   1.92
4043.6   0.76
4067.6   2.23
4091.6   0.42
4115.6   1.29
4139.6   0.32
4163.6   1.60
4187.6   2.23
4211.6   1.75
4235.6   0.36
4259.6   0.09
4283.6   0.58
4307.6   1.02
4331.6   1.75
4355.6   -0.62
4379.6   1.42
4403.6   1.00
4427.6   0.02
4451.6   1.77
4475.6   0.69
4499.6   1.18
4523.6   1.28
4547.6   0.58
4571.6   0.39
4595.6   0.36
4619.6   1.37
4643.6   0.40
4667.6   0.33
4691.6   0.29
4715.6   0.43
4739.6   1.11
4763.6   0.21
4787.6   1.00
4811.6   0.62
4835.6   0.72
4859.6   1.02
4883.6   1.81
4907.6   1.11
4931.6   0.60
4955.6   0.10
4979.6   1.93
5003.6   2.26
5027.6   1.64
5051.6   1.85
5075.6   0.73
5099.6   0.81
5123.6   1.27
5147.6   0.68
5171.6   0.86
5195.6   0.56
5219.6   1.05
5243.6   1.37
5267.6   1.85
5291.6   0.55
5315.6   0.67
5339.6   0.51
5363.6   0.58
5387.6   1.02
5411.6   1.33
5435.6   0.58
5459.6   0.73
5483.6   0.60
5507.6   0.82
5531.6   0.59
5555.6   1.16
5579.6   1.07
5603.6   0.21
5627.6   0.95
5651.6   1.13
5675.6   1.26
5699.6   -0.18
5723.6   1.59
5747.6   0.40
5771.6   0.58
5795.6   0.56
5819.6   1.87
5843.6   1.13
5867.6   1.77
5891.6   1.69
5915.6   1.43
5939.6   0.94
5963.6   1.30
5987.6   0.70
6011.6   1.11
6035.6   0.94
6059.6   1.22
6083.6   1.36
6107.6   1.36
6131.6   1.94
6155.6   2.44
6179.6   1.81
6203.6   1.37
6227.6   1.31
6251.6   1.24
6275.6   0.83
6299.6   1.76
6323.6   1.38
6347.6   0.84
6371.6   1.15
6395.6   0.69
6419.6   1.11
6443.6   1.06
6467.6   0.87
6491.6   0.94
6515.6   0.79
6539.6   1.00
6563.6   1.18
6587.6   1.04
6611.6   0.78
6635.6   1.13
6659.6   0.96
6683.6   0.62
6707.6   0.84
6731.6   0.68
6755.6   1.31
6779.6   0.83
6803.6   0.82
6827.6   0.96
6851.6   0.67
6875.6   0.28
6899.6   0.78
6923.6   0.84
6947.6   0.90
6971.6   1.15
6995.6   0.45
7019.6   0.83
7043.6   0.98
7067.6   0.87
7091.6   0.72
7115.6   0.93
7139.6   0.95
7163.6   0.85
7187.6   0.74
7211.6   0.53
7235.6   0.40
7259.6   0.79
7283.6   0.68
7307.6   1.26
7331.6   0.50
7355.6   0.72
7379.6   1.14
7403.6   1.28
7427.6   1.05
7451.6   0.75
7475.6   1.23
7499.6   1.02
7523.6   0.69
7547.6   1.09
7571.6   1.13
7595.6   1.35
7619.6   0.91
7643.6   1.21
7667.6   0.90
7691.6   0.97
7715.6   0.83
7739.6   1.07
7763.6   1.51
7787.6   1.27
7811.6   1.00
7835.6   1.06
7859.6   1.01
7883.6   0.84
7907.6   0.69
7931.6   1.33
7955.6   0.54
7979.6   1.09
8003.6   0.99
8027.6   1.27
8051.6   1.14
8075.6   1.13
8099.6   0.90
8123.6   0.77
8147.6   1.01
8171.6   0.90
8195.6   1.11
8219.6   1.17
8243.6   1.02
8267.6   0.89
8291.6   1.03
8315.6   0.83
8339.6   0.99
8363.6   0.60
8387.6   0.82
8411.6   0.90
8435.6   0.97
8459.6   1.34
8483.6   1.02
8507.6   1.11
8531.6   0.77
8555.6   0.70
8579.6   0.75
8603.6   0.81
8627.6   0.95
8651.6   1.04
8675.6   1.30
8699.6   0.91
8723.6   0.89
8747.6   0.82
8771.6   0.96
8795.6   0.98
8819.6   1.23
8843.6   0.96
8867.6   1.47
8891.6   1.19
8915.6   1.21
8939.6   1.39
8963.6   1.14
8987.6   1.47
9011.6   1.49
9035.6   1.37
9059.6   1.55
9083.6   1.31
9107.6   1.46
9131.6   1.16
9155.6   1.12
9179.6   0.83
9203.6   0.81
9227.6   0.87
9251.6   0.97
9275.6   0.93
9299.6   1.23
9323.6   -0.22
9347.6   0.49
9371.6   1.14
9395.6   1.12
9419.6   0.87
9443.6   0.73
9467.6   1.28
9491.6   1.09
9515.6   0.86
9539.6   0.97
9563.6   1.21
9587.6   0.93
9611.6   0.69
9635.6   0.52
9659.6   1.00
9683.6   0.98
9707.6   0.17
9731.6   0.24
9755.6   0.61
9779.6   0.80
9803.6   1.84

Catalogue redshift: 2.222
